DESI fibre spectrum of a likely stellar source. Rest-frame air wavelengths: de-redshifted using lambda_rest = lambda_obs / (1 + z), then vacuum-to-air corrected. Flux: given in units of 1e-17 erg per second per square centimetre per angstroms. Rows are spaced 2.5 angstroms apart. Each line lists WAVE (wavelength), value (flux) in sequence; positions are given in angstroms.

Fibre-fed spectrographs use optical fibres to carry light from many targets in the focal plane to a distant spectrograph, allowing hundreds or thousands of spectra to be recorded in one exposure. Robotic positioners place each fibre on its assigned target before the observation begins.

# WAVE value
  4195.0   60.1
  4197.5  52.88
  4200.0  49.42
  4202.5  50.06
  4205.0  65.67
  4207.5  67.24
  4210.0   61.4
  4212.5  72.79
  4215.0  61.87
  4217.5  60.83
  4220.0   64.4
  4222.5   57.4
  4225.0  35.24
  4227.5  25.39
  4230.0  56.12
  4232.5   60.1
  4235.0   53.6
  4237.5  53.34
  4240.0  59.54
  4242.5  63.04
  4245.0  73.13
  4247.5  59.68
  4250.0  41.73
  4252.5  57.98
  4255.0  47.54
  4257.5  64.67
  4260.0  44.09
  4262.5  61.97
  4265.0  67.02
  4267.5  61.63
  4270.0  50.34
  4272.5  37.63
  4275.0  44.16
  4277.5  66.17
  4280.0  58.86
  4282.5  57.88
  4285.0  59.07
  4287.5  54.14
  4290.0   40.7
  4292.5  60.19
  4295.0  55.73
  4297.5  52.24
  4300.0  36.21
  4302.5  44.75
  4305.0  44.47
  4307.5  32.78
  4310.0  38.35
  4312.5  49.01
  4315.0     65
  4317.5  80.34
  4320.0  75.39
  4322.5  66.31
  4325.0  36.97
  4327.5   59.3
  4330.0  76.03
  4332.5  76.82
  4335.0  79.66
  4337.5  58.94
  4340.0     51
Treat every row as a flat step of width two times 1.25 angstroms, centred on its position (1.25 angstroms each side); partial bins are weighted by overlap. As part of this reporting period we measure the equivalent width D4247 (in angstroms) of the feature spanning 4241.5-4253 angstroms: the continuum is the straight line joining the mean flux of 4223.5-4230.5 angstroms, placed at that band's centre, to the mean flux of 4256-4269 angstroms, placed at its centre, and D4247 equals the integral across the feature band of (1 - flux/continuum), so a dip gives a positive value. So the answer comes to -2.14 angstroms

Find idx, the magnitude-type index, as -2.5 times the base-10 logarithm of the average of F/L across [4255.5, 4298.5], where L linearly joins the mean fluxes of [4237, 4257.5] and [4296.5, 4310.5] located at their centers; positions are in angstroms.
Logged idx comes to -0.128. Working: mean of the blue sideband 57.6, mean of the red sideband 41.4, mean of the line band 55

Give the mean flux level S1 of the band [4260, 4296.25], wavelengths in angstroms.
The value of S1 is 55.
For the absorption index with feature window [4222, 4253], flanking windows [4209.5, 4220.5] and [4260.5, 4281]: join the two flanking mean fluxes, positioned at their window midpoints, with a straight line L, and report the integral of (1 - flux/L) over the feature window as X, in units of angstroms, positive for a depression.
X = 3.73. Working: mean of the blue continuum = 64.4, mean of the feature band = 53.4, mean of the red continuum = 55.5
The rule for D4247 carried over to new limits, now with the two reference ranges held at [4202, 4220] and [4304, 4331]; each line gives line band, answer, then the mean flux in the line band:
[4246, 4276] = 3.41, 53.4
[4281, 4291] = 0.90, 53.4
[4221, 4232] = 3.05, 45.1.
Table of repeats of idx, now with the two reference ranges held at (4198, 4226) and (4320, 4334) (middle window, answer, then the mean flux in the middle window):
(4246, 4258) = 0.13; 54.1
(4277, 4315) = 0.24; 50.2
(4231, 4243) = 0.05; 57.6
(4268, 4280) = 0.20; 51.3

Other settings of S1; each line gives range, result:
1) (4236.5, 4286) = 56.5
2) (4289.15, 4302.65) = 48.8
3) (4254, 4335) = 55.6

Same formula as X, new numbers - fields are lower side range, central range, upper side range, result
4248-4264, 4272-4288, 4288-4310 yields -1.8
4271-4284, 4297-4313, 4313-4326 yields 4.9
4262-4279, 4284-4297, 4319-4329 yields 0.7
